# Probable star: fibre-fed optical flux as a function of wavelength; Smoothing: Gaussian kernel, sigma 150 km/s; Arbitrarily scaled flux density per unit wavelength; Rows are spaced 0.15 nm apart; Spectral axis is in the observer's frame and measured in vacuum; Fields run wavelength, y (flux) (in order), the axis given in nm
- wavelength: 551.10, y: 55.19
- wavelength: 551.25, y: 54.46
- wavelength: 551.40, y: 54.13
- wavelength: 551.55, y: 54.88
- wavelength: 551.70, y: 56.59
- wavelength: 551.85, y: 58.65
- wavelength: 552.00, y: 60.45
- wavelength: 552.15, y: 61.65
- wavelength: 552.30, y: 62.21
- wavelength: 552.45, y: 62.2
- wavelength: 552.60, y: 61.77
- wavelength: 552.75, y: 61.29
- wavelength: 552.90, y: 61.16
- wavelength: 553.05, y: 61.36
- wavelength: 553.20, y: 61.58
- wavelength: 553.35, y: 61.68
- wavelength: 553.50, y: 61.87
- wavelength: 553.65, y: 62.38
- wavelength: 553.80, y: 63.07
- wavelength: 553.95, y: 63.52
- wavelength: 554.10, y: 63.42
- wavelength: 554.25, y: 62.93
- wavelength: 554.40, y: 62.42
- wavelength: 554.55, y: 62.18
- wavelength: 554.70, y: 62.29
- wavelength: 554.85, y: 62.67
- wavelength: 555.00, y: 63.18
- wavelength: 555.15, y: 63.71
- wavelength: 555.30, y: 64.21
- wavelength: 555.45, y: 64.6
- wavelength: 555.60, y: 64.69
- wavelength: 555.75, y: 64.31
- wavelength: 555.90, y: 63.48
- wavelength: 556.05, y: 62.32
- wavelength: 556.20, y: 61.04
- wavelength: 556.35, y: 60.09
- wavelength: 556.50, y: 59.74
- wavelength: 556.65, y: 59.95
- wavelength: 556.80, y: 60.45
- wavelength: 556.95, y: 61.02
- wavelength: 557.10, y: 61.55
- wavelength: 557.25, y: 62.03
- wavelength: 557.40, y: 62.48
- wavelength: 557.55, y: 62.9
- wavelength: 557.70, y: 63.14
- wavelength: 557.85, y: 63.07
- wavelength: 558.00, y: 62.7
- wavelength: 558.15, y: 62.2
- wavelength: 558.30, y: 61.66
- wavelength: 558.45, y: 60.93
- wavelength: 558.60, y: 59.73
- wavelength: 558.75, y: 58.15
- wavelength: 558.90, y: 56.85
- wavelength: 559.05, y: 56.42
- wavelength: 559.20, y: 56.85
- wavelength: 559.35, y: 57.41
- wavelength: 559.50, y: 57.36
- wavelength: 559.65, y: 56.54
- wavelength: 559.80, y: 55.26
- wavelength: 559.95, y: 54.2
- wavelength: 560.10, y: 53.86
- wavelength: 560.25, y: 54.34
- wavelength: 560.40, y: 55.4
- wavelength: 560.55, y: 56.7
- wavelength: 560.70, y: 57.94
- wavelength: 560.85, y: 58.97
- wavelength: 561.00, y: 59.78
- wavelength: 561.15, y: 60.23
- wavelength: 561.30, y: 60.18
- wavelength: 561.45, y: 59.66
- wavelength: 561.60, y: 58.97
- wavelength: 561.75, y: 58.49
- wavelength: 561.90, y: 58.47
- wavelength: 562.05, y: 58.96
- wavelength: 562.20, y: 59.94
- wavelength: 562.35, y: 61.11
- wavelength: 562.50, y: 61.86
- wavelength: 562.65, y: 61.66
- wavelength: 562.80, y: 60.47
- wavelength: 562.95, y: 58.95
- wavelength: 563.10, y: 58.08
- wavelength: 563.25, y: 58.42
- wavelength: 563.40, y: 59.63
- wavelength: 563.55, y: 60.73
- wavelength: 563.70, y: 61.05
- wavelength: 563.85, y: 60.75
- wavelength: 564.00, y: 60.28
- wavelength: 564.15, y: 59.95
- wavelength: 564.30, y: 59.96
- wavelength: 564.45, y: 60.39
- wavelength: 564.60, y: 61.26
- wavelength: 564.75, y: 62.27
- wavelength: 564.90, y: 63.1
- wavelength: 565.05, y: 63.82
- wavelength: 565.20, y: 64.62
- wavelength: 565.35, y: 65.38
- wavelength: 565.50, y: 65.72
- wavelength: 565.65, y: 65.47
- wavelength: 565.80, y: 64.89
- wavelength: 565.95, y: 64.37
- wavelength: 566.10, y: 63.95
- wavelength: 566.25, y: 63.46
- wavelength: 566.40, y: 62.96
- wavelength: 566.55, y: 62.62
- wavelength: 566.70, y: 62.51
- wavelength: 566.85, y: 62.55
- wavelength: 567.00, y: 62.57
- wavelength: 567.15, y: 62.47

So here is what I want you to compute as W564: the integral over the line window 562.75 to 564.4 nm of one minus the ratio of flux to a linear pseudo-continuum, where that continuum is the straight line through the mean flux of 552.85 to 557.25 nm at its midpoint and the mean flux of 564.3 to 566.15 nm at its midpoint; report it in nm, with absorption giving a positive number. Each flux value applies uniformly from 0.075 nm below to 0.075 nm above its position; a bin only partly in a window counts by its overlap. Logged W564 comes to 0.09 nm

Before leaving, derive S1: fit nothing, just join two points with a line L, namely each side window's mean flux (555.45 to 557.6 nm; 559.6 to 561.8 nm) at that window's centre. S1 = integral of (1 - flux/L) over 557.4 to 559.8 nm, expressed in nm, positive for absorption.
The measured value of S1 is 0.001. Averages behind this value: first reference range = 61.9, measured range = 59.7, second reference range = 57.4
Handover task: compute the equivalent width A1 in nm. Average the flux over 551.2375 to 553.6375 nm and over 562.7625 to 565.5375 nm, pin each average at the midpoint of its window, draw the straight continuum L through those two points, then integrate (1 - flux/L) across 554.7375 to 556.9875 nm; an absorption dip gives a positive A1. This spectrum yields -0.077 nm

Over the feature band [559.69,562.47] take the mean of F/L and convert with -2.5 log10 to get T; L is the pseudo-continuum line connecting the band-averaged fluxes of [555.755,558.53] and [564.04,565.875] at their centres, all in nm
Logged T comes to 0.08 mag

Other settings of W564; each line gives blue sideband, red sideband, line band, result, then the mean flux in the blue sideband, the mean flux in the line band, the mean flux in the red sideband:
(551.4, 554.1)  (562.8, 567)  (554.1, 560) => 0.026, 60.8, 61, 62.1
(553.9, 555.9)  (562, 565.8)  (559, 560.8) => 0.181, 63.4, 56.1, 61.4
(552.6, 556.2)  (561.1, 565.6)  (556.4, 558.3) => 0.011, 62.7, 61.7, 60.8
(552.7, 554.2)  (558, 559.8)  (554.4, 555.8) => -0.055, 62.2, 63.5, 58.6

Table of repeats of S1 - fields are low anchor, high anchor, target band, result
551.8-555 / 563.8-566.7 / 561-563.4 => 0.11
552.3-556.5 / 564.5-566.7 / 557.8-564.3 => 0.44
